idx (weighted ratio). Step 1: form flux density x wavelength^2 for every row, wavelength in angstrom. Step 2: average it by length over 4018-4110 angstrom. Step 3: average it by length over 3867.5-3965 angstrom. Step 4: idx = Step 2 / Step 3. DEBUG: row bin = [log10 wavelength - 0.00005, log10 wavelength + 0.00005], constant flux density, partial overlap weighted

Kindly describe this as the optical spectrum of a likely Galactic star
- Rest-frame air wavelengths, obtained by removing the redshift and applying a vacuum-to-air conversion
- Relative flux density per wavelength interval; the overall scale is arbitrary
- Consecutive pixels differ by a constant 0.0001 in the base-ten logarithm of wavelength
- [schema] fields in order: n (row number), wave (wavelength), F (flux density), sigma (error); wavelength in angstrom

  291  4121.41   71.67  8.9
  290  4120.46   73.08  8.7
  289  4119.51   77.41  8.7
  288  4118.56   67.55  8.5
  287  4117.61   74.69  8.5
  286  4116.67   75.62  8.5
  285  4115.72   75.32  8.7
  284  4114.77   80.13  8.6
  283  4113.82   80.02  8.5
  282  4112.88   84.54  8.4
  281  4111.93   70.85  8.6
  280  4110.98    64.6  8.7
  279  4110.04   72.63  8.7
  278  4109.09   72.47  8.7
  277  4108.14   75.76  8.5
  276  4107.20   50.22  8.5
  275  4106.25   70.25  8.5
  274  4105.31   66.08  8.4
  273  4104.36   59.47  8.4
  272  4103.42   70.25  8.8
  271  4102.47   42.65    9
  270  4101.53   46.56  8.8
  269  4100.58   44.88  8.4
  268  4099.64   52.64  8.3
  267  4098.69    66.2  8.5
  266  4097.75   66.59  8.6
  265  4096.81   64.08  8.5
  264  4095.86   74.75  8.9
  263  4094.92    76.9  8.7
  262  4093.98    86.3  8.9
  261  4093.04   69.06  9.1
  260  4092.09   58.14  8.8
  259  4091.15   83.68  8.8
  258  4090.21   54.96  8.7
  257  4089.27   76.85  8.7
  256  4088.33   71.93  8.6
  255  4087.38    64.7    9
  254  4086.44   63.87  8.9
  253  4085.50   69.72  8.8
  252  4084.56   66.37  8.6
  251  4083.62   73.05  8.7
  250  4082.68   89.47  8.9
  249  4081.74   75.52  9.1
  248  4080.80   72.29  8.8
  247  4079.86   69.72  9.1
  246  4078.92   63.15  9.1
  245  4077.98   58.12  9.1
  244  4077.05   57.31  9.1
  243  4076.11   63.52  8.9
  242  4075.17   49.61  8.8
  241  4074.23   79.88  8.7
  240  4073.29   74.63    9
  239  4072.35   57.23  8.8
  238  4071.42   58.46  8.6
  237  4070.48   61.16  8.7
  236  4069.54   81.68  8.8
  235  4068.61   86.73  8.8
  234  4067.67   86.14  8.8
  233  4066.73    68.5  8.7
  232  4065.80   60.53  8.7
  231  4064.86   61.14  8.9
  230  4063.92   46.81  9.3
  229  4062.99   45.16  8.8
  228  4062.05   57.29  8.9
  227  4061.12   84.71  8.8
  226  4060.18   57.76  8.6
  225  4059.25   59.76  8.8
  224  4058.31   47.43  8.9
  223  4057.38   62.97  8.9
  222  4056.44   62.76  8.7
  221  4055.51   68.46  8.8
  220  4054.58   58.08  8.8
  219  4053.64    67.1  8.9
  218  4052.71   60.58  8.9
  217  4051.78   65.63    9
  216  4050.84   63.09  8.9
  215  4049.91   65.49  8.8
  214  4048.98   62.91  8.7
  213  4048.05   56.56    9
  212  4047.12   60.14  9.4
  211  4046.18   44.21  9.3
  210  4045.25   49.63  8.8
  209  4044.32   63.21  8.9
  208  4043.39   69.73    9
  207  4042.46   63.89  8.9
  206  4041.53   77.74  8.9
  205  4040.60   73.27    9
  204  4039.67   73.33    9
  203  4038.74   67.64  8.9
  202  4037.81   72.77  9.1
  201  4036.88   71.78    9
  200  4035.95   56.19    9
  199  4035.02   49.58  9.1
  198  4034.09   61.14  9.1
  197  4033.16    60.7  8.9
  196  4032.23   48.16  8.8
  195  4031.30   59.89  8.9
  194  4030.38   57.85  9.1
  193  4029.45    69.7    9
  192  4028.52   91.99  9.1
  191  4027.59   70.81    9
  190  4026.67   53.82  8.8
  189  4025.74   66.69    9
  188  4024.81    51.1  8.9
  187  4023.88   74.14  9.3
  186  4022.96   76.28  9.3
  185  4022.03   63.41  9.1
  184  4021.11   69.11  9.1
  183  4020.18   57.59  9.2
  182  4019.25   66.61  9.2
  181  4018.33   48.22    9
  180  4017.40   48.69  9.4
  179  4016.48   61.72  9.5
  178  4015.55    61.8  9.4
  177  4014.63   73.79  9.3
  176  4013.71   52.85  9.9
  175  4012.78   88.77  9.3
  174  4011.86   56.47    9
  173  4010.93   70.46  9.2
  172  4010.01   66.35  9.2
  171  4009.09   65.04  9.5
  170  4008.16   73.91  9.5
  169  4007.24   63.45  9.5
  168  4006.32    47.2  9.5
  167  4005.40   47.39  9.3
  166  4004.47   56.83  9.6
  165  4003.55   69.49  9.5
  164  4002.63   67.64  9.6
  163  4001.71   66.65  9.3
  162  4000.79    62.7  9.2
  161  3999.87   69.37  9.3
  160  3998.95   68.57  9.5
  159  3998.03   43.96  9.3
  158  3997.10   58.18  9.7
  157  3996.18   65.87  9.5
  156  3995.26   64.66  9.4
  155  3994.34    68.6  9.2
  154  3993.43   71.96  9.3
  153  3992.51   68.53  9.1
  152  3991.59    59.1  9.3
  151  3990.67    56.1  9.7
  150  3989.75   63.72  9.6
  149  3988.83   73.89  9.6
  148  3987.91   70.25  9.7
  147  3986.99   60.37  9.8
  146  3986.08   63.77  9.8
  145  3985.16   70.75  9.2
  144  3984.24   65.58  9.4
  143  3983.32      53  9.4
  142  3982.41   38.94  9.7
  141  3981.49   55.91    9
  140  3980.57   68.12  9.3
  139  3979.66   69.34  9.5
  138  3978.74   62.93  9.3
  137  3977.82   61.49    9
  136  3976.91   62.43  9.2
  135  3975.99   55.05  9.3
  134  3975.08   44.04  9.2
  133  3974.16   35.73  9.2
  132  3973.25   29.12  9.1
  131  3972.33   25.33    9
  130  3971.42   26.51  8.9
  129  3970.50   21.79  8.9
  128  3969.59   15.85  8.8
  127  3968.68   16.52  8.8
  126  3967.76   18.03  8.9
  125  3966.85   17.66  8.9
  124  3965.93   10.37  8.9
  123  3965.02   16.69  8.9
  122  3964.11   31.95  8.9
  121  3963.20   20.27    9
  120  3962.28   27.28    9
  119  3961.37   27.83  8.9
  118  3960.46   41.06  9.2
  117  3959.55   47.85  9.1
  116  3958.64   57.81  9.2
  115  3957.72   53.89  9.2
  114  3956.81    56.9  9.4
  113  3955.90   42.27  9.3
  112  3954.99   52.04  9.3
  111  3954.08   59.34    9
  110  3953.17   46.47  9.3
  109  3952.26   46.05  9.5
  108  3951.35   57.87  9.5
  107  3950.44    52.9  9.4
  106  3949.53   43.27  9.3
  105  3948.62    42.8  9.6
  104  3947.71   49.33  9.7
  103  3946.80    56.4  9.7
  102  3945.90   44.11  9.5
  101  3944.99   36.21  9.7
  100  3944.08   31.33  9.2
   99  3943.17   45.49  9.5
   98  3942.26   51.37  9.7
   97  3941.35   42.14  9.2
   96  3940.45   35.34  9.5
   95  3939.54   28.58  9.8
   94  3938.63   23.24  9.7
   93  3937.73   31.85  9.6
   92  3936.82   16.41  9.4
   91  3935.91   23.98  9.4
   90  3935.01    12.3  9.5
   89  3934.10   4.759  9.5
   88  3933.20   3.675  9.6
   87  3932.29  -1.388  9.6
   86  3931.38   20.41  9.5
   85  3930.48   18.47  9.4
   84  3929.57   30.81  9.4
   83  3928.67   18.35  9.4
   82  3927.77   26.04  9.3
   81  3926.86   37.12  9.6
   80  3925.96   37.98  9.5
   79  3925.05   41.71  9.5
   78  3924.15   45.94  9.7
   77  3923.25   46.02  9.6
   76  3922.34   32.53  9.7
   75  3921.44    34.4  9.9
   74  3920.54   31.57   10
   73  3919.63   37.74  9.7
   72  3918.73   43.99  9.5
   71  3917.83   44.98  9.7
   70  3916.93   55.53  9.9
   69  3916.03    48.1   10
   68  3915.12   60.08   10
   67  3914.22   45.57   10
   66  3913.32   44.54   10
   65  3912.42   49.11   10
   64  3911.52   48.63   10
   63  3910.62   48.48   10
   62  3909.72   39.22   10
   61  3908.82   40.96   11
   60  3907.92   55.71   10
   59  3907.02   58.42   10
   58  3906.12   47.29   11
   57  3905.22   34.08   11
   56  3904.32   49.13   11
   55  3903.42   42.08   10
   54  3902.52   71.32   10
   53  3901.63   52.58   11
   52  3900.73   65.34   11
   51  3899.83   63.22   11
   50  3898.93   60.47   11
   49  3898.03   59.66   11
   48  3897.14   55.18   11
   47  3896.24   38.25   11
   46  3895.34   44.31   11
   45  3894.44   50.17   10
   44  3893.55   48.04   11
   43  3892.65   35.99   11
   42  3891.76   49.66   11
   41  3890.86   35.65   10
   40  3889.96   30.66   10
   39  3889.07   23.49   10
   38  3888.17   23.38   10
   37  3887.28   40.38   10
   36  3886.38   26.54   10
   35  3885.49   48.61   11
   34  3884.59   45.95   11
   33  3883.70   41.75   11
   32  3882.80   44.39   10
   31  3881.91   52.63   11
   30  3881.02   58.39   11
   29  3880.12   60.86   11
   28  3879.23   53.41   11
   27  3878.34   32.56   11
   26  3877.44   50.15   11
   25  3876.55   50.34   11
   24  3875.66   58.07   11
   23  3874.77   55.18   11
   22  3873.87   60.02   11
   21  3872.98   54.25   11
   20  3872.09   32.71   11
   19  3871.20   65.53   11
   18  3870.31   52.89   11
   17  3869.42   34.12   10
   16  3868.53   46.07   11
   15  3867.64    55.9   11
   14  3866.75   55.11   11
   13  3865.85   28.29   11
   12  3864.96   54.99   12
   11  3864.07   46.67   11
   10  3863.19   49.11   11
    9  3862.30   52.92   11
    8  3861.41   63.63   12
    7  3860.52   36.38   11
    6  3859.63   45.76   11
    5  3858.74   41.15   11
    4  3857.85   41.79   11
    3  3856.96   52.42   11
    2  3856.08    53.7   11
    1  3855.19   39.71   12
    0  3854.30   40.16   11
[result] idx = 1.65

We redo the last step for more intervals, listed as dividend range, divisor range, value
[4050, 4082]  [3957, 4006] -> 1.34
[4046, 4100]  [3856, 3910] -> 1.52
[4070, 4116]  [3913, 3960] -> 1.89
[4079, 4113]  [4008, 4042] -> 1.07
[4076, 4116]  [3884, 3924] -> 1.64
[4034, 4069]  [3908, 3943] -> 1.96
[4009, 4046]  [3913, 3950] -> 1.95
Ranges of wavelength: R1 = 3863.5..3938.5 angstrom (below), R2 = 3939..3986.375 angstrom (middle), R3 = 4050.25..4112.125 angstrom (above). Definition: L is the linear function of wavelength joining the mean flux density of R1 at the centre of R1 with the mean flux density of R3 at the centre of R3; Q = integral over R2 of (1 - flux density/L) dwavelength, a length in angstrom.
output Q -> 7.0 angstrom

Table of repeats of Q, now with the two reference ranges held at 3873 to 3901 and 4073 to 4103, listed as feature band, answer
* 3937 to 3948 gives 2.86 angstrom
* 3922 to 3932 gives 3.76 angstrom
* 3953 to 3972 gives 7.26 angstrom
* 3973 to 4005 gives -2.16 angstrom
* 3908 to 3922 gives 1.34 angstrom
